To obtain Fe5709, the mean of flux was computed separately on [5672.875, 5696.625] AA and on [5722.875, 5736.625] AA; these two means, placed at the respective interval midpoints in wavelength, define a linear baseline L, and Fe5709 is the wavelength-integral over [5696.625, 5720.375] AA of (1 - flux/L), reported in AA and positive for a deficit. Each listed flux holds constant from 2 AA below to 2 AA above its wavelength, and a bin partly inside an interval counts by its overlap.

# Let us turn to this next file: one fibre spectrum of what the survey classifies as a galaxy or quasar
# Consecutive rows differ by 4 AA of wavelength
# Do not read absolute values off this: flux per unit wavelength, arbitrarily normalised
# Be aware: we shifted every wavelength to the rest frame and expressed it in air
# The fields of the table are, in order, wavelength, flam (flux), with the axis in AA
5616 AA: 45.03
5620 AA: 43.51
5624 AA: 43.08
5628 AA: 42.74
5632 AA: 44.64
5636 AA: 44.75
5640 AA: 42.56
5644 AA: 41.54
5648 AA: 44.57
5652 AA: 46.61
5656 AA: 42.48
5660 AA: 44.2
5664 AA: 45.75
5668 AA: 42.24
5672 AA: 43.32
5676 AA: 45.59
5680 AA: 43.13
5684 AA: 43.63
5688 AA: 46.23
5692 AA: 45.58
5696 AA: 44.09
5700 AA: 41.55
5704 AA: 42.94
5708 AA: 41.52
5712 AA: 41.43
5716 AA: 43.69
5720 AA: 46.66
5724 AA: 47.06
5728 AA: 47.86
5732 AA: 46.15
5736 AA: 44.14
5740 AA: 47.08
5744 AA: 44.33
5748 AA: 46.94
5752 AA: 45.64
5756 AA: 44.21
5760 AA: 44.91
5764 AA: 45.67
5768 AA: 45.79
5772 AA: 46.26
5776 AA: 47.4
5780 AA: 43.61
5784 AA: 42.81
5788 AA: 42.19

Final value 1.5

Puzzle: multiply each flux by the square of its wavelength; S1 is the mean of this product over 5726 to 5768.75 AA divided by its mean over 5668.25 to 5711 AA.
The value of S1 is 1.1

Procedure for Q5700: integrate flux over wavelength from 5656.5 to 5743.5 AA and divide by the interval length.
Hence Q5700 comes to 44.4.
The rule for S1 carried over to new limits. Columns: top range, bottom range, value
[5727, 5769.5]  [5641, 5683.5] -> 1.07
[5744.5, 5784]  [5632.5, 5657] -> 1.08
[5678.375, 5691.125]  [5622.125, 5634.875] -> 1.04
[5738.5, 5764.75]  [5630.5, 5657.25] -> 1.08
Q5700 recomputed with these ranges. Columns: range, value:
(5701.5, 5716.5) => 42.2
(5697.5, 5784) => 44.9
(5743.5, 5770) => 45.4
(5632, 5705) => 44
